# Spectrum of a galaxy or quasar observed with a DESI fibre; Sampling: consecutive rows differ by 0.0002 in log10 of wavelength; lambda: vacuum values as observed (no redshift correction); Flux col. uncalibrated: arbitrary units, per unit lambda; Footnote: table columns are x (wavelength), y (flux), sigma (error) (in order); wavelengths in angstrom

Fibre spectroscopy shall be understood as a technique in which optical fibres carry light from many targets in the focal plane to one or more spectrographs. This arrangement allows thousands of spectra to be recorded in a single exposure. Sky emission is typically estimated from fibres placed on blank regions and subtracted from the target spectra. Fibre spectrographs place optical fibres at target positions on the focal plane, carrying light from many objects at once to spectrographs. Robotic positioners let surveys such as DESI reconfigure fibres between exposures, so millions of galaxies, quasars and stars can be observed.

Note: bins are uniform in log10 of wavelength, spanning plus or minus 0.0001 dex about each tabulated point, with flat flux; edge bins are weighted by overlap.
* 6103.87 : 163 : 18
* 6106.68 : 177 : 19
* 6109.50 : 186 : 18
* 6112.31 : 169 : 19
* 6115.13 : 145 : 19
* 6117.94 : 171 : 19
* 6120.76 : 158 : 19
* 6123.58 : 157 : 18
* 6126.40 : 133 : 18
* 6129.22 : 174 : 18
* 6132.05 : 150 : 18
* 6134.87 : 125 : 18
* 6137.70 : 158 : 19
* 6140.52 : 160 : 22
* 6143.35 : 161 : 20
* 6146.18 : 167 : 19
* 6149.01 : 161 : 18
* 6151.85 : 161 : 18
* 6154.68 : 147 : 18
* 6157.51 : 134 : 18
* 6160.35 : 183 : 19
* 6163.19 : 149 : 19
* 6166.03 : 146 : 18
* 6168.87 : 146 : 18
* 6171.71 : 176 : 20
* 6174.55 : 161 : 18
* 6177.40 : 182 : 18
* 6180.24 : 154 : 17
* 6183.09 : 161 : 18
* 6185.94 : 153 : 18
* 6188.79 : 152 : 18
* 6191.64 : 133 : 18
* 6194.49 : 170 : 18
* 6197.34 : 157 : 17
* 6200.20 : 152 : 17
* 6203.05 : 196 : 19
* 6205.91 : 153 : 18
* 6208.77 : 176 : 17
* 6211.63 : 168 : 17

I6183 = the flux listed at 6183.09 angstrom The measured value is 161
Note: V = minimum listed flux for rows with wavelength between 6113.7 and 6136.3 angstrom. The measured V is 125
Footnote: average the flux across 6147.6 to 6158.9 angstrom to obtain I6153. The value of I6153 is 151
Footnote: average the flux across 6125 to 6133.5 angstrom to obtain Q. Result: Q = 152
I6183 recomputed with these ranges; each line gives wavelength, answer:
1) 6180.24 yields 154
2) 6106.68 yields 177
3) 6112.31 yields 169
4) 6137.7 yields 158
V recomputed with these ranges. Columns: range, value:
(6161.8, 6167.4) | 146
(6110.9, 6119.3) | 145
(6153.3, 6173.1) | 134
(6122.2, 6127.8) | 133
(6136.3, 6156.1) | 147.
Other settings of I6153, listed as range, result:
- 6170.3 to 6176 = 168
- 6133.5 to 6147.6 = 154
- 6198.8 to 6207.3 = 167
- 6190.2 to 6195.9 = 152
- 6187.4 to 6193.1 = 143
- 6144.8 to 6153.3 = 163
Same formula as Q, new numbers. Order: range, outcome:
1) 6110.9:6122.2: 161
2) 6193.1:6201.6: 160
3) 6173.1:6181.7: 166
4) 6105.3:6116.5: 169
